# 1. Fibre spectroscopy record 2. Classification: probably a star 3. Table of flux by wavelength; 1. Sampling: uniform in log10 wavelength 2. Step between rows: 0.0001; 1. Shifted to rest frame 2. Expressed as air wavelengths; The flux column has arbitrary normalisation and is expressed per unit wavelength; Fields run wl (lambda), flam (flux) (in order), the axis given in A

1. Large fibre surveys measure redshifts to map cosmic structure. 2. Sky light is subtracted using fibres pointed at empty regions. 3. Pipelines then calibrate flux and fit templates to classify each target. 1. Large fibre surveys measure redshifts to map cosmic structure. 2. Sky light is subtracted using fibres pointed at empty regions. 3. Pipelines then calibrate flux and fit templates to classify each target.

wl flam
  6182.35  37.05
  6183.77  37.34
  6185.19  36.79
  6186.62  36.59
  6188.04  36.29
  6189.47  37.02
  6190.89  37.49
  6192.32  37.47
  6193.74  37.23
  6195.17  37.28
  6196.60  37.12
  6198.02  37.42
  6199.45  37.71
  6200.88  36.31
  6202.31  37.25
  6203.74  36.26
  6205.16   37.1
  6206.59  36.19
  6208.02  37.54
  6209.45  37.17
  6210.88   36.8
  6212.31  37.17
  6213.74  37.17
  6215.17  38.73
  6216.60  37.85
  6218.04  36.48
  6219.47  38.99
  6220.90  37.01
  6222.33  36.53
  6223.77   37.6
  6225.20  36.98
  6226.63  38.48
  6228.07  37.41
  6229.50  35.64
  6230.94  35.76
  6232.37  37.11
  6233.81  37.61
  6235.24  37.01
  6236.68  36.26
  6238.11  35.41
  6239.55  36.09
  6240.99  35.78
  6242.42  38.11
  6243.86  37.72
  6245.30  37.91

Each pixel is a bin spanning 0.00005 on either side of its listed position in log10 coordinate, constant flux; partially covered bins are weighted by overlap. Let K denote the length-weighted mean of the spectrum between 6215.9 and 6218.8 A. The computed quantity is 37.1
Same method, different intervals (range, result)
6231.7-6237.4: 37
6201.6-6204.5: 36.8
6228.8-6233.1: 36.1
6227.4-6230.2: 36.6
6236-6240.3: 35.9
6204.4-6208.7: 37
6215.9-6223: 37.4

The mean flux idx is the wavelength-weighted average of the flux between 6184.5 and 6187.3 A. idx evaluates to 36.6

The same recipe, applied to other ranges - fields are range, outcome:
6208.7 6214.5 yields 37.1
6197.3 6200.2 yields 37.6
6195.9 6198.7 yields 37.4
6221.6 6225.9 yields 37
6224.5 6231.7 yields 36.9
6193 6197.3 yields 37.2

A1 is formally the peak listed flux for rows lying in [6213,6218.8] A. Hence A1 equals 38.73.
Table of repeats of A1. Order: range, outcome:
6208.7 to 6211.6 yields 37.17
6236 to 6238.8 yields 36.26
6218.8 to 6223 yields 38.99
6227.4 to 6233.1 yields 37.41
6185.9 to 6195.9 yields 37.49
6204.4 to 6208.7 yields 37.54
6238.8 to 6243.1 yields 38.11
